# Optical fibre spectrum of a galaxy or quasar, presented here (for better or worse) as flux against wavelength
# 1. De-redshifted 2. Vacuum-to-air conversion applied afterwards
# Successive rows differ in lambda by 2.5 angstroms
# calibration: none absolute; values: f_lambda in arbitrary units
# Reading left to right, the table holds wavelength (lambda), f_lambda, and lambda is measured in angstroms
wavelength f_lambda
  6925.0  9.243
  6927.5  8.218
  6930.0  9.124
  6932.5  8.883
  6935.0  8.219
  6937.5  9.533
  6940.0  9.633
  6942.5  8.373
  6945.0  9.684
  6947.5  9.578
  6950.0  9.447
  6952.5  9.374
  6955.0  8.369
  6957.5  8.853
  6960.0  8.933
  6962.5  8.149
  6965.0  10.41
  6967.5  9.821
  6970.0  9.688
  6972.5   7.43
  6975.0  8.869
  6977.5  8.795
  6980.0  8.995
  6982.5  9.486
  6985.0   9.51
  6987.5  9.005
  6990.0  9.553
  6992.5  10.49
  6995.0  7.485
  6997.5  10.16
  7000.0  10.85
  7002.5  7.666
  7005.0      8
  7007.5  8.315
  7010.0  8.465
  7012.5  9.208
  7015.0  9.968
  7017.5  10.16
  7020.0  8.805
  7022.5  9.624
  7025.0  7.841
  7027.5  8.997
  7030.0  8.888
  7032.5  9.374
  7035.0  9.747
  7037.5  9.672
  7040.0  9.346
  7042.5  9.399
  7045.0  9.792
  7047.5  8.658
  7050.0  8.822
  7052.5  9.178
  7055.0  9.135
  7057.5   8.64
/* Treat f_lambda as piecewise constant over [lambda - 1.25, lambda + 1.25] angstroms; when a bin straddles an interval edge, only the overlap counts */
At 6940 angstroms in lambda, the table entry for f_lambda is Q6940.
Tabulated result 9.633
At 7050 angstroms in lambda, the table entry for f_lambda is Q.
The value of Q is 8.822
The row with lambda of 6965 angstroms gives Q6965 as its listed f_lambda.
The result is 10.41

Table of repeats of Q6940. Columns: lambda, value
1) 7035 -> 9.747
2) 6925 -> 9.243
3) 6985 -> 9.51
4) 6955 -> 8.369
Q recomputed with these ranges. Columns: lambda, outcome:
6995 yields 7.485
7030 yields 8.888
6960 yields 8.933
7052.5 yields 9.178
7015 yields 9.968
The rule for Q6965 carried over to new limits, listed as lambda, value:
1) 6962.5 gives 8.149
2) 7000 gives 10.85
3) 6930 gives 9.124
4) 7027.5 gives 8.997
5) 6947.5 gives 9.578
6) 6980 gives 8.995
